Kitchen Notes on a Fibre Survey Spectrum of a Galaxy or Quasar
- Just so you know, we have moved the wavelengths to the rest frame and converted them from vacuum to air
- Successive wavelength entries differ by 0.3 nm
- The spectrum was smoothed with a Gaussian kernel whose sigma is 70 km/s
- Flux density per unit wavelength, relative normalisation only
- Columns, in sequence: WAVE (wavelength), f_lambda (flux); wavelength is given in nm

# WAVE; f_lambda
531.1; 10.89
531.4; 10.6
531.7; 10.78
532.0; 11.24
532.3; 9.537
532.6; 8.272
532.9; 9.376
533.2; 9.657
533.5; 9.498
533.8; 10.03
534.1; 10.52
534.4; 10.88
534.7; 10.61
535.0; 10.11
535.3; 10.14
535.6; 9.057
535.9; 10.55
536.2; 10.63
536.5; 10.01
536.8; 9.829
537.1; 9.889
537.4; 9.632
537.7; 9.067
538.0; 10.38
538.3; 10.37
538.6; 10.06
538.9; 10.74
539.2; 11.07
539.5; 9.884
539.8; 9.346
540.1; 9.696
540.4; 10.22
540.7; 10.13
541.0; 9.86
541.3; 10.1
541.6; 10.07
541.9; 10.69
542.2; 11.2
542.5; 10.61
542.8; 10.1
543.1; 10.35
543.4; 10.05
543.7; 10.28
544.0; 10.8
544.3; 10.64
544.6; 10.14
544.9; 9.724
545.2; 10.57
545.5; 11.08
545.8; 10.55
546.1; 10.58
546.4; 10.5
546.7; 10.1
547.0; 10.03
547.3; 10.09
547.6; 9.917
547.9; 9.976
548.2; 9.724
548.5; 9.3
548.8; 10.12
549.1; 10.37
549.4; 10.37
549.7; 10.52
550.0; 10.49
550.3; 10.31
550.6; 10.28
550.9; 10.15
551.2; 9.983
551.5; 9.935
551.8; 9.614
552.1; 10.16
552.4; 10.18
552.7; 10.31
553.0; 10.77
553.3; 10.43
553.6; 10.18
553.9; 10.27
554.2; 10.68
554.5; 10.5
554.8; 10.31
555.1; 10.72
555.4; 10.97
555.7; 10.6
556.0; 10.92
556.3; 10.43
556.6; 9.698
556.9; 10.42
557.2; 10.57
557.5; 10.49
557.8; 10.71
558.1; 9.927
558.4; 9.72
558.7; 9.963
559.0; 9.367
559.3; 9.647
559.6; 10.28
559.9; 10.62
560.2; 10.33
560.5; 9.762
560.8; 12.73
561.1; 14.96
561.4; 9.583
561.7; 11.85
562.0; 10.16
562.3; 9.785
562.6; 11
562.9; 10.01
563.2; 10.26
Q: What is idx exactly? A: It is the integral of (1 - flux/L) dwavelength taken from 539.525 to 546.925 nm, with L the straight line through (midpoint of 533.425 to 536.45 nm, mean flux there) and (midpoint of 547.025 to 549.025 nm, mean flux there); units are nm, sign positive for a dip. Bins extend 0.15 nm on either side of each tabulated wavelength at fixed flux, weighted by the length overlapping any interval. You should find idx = -0.22 nm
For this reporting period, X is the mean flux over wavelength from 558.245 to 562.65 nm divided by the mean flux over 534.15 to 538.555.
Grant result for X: 1.1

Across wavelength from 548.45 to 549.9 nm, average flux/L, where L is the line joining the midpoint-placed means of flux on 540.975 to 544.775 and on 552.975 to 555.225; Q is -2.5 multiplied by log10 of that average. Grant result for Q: 0.024 mag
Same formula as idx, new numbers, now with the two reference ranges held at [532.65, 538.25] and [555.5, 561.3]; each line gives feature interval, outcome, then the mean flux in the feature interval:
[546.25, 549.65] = 0.08 nm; 10.1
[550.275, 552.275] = 0.07 nm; 10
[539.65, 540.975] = 0.03 nm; 9.85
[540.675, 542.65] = -0.05 nm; 10.4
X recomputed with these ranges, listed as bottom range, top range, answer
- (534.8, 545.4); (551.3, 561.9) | 1.03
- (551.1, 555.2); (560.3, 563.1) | 1.08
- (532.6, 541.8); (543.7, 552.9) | 1.02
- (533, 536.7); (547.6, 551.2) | 1.00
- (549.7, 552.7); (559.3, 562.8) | 1.08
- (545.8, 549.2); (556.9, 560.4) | 1.01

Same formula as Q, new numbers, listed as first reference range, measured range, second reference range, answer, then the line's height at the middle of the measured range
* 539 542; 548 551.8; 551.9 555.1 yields 0.02 mag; 10.3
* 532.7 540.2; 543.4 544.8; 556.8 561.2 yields -0.02 mag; 10.2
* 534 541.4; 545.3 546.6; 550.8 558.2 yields -0.04 mag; 10.2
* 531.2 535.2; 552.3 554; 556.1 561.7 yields 0.01 mag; 10.4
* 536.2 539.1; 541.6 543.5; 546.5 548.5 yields -0.05 mag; 9.99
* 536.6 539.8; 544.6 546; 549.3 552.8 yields -0.03 mag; 10.1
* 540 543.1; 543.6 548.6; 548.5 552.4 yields 0.00 mag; 10.2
